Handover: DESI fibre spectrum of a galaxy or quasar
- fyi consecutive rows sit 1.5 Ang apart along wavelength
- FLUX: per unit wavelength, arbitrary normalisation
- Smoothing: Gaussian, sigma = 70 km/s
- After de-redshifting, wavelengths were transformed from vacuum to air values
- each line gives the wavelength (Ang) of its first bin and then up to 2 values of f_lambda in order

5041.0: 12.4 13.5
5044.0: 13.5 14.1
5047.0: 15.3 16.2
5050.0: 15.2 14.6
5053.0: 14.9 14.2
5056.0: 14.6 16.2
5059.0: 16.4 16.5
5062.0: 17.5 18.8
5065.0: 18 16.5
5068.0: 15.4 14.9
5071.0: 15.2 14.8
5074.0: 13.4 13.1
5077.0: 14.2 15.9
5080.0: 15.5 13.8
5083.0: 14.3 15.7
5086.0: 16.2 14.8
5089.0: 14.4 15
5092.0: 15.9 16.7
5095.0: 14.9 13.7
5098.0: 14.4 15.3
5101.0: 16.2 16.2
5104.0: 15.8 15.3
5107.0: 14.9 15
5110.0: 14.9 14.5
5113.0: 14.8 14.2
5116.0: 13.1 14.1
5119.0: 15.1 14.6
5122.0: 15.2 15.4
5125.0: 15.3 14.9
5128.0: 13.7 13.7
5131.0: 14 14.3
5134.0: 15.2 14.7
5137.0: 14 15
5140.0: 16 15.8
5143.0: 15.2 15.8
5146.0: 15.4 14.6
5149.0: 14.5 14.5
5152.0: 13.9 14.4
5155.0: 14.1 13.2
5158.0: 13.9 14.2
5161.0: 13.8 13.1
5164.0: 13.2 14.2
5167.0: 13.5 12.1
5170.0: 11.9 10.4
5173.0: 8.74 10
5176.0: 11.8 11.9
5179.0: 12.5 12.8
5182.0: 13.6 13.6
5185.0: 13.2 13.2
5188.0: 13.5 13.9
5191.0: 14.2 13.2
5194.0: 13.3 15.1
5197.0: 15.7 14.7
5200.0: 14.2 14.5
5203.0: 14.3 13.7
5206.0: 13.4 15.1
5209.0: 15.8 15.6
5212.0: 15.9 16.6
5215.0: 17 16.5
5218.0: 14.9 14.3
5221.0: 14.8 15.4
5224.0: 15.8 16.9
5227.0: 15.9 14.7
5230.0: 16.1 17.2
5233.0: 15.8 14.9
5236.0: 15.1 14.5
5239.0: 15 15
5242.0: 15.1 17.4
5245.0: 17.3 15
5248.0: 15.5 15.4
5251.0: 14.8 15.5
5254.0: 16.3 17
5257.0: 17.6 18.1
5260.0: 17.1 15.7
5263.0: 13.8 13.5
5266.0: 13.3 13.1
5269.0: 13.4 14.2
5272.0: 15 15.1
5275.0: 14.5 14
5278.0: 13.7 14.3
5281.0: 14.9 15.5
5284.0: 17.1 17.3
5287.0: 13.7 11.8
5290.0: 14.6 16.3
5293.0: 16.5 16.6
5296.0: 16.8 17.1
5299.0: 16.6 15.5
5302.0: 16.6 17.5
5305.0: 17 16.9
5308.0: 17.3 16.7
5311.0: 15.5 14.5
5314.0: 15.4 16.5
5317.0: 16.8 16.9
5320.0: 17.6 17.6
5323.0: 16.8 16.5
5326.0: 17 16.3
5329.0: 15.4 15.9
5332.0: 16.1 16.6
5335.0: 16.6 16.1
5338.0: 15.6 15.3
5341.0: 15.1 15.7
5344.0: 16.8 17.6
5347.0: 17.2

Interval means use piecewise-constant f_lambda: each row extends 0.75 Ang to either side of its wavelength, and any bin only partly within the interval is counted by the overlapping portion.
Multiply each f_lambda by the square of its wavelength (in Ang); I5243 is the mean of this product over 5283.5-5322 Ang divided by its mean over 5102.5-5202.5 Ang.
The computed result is 1.23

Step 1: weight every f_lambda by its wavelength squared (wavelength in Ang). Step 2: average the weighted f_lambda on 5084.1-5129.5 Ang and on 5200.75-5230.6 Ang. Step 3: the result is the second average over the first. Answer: 1.07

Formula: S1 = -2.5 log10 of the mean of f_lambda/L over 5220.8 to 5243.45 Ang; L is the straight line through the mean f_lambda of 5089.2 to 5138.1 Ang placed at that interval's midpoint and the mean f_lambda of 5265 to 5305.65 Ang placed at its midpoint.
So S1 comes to -0.031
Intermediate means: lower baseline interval 14.8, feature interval 15.6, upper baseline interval 15.2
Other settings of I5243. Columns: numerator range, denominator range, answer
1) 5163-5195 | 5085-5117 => 0.86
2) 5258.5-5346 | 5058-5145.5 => 1.12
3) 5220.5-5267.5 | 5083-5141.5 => 1.10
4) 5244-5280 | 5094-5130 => 1.08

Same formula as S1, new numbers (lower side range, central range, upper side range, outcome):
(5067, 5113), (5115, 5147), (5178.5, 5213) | -0.01 mag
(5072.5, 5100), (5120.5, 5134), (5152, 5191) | -0.05 mag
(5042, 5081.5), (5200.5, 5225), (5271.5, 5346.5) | 0.03 mag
